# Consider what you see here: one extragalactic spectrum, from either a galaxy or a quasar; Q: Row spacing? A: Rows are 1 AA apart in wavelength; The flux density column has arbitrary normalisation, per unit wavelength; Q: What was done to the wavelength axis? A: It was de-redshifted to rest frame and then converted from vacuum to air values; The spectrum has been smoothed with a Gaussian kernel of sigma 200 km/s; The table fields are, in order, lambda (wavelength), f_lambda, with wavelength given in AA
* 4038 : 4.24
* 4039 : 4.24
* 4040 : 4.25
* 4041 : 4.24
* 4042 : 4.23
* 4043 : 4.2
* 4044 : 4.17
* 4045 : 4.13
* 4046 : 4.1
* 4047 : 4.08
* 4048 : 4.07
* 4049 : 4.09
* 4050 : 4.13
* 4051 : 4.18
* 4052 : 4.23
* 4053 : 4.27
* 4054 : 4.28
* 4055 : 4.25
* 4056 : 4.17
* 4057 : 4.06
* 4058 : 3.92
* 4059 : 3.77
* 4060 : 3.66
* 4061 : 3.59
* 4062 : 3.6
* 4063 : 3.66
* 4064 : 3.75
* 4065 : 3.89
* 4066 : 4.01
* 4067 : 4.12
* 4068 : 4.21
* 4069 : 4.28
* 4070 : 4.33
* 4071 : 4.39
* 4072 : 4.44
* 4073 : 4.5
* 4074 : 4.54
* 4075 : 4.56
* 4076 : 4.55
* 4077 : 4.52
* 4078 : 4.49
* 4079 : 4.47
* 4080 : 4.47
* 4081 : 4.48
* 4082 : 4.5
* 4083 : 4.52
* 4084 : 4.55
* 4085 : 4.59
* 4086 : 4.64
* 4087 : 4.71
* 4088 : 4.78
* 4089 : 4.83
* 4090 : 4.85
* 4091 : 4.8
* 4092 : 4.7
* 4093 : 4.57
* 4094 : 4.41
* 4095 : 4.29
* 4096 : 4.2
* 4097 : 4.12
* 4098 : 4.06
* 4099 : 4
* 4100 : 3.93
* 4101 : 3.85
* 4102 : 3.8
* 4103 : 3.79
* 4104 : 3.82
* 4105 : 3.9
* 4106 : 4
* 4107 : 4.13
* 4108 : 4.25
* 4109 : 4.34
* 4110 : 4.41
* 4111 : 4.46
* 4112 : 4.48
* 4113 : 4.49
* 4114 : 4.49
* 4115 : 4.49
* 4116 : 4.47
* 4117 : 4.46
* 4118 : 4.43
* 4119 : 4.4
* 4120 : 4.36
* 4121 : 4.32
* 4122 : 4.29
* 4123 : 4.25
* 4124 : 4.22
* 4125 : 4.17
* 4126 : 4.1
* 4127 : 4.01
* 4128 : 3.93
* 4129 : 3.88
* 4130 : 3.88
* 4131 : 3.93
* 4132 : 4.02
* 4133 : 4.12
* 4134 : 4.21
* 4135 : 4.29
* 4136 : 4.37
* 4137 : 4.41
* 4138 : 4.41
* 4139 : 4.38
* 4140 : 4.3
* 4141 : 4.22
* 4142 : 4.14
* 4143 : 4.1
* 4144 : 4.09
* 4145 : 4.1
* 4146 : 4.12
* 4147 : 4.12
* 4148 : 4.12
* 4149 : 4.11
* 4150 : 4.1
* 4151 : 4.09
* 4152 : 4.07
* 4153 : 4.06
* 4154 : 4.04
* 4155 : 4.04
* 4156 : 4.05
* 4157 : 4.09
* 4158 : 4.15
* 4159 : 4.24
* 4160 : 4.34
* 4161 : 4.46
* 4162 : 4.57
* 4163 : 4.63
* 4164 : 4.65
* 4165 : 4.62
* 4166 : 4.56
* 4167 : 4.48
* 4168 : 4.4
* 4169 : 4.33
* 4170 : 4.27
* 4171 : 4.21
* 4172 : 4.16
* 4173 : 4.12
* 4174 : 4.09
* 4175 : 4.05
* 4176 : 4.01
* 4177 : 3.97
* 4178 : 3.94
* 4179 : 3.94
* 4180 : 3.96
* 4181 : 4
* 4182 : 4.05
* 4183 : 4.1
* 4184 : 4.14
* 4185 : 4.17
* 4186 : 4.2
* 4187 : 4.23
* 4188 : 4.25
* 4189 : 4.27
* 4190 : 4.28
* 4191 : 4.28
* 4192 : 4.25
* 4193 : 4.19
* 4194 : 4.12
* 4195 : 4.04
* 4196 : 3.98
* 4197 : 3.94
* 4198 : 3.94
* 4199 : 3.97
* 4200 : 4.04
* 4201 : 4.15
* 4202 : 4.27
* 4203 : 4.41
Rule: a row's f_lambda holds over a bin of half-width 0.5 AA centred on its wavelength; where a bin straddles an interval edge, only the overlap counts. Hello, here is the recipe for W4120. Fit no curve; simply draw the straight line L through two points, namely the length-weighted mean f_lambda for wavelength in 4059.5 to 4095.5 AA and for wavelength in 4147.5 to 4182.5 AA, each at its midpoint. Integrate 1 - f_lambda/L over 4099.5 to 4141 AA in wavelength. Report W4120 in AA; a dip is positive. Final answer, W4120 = 0.8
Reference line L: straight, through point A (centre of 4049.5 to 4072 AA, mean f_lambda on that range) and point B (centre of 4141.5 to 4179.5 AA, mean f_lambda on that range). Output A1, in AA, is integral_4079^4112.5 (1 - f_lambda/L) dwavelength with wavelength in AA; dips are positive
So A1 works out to -2.0 AA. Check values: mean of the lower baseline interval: 4.04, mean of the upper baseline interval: 4.2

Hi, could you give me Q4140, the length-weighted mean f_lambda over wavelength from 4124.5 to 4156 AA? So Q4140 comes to 4.13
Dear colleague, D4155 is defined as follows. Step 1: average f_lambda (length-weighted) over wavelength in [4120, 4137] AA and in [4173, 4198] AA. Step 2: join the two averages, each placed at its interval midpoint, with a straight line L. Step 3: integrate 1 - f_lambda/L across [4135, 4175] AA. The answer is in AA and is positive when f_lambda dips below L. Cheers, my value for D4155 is -1.2 AA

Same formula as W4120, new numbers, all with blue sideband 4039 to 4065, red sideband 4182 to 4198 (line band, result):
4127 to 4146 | -0.2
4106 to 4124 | -1.2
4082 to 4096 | -1.9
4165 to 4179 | -0.2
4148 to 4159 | 0.1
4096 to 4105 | 0.3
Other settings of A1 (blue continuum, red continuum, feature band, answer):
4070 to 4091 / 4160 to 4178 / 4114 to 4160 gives 2.32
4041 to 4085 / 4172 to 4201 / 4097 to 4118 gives -0.12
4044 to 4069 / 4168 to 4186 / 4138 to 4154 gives -0.26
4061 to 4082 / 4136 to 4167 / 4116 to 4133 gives 0.32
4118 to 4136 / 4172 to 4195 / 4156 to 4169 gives -0.89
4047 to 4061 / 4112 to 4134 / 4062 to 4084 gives -1.05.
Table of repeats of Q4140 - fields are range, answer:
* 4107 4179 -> 4.24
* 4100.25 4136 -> 4.18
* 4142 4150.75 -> 4.11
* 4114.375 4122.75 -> 4.4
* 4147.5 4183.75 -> 4.2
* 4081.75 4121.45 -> 4.35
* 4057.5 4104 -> 4.27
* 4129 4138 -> 4.15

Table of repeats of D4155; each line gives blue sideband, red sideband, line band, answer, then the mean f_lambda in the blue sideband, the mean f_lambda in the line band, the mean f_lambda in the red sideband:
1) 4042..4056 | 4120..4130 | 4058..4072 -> 0.7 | 4.17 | 3.96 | 4.13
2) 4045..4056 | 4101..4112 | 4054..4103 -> -1.7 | 4.17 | 4.27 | 4.1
